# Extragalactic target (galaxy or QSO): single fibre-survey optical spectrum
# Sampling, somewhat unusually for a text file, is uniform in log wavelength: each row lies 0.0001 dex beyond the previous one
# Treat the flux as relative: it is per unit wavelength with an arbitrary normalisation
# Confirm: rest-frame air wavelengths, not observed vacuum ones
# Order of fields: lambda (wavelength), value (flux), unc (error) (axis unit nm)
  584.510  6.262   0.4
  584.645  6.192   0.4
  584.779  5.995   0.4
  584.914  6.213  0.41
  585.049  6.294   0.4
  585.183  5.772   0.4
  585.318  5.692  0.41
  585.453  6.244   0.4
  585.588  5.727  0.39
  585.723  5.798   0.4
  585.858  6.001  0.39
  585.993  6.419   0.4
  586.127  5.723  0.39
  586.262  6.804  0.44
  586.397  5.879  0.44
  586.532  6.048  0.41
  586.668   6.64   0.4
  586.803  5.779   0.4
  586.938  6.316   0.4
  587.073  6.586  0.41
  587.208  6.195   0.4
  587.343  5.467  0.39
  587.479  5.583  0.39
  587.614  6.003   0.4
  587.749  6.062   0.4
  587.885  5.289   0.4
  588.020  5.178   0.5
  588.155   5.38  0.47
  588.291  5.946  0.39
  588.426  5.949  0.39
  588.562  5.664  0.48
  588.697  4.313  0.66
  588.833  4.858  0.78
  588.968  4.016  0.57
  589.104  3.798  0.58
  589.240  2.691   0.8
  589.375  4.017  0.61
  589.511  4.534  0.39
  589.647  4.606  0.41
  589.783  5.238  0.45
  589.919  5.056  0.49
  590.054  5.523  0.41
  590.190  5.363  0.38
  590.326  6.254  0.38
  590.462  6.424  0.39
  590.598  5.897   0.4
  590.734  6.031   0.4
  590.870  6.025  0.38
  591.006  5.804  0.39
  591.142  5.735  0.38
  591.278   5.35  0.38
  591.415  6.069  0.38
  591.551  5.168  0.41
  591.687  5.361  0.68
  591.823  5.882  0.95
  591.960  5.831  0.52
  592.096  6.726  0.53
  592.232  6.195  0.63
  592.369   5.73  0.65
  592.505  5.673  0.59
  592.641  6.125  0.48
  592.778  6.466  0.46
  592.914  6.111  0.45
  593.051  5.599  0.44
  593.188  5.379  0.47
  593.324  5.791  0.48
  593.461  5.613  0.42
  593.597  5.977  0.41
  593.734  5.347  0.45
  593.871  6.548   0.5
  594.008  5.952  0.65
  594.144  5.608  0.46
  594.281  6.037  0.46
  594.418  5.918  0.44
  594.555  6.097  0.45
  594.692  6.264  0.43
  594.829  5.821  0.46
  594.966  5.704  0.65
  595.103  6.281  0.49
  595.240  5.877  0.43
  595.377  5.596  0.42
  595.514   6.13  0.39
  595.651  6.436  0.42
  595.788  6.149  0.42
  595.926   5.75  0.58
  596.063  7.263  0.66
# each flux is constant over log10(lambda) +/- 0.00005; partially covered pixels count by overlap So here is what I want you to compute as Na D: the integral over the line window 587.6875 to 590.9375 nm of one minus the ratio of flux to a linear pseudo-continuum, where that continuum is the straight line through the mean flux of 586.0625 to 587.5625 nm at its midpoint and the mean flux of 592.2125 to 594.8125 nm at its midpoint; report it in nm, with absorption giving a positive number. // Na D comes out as 0.46 nm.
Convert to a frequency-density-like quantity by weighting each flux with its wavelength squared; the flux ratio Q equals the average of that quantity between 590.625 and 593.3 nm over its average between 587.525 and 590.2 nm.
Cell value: 1.19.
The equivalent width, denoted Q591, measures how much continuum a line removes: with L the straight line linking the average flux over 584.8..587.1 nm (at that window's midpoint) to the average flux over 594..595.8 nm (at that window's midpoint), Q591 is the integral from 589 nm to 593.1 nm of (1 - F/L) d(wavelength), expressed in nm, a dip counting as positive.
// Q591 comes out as 0.37 nm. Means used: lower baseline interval 6.1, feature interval 5.5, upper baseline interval 5.99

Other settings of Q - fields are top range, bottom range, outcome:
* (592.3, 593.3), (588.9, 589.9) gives 1.42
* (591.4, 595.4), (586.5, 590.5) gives 1.12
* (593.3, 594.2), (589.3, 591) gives 1.09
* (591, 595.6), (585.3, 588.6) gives 1.01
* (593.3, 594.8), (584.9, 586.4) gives 1.01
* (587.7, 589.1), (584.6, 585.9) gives 0.88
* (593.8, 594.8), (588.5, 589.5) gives 1.46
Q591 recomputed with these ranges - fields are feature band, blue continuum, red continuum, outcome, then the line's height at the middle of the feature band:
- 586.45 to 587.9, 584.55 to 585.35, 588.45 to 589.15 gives -0.22 nm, 5.24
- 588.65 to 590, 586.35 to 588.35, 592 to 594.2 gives 0.36 nm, 5.9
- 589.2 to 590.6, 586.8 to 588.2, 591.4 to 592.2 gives 0.18 nm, 5.83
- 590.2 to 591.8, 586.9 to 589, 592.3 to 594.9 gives -0.02 nm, 5.74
